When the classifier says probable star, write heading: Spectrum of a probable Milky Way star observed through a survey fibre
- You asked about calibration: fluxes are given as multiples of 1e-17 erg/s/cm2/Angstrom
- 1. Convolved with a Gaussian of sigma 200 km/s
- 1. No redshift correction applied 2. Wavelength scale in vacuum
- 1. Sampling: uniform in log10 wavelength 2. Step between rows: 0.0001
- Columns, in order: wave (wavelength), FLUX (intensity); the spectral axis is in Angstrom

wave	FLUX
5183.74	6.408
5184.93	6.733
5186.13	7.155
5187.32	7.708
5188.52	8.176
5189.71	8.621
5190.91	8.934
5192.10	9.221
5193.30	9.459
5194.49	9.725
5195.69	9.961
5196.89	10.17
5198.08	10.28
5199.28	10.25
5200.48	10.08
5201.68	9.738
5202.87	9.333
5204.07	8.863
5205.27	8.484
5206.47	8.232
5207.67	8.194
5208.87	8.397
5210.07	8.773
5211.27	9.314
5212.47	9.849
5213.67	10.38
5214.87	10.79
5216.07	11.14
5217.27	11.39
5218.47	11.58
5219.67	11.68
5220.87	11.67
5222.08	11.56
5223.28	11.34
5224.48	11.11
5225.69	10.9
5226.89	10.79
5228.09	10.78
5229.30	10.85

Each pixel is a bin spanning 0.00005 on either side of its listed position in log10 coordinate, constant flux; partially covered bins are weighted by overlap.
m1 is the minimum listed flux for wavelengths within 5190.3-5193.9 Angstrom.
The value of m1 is 8.934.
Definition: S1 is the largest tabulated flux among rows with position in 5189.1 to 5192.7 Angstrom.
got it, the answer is 9.221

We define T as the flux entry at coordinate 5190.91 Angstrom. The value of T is 8.934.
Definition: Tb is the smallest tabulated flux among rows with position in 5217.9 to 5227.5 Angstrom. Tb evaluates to 10.79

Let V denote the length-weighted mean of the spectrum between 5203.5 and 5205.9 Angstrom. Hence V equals 8.66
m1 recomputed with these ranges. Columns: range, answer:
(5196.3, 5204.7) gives 8.863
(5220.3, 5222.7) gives 11.56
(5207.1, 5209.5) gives 8.194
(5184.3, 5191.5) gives 6.733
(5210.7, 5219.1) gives 9.314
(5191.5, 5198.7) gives 9.221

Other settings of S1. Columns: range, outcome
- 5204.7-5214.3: 10.38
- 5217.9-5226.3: 11.68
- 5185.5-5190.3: 8.621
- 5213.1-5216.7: 11.14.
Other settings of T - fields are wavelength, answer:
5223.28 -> 11.34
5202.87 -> 9.333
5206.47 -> 8.232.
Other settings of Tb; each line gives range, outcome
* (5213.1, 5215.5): 10.38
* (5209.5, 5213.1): 8.773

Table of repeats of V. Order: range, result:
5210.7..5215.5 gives 10.1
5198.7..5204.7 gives 9.64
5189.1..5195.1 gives 9.2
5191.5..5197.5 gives 9.72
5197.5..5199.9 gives 10.2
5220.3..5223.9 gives 11.5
